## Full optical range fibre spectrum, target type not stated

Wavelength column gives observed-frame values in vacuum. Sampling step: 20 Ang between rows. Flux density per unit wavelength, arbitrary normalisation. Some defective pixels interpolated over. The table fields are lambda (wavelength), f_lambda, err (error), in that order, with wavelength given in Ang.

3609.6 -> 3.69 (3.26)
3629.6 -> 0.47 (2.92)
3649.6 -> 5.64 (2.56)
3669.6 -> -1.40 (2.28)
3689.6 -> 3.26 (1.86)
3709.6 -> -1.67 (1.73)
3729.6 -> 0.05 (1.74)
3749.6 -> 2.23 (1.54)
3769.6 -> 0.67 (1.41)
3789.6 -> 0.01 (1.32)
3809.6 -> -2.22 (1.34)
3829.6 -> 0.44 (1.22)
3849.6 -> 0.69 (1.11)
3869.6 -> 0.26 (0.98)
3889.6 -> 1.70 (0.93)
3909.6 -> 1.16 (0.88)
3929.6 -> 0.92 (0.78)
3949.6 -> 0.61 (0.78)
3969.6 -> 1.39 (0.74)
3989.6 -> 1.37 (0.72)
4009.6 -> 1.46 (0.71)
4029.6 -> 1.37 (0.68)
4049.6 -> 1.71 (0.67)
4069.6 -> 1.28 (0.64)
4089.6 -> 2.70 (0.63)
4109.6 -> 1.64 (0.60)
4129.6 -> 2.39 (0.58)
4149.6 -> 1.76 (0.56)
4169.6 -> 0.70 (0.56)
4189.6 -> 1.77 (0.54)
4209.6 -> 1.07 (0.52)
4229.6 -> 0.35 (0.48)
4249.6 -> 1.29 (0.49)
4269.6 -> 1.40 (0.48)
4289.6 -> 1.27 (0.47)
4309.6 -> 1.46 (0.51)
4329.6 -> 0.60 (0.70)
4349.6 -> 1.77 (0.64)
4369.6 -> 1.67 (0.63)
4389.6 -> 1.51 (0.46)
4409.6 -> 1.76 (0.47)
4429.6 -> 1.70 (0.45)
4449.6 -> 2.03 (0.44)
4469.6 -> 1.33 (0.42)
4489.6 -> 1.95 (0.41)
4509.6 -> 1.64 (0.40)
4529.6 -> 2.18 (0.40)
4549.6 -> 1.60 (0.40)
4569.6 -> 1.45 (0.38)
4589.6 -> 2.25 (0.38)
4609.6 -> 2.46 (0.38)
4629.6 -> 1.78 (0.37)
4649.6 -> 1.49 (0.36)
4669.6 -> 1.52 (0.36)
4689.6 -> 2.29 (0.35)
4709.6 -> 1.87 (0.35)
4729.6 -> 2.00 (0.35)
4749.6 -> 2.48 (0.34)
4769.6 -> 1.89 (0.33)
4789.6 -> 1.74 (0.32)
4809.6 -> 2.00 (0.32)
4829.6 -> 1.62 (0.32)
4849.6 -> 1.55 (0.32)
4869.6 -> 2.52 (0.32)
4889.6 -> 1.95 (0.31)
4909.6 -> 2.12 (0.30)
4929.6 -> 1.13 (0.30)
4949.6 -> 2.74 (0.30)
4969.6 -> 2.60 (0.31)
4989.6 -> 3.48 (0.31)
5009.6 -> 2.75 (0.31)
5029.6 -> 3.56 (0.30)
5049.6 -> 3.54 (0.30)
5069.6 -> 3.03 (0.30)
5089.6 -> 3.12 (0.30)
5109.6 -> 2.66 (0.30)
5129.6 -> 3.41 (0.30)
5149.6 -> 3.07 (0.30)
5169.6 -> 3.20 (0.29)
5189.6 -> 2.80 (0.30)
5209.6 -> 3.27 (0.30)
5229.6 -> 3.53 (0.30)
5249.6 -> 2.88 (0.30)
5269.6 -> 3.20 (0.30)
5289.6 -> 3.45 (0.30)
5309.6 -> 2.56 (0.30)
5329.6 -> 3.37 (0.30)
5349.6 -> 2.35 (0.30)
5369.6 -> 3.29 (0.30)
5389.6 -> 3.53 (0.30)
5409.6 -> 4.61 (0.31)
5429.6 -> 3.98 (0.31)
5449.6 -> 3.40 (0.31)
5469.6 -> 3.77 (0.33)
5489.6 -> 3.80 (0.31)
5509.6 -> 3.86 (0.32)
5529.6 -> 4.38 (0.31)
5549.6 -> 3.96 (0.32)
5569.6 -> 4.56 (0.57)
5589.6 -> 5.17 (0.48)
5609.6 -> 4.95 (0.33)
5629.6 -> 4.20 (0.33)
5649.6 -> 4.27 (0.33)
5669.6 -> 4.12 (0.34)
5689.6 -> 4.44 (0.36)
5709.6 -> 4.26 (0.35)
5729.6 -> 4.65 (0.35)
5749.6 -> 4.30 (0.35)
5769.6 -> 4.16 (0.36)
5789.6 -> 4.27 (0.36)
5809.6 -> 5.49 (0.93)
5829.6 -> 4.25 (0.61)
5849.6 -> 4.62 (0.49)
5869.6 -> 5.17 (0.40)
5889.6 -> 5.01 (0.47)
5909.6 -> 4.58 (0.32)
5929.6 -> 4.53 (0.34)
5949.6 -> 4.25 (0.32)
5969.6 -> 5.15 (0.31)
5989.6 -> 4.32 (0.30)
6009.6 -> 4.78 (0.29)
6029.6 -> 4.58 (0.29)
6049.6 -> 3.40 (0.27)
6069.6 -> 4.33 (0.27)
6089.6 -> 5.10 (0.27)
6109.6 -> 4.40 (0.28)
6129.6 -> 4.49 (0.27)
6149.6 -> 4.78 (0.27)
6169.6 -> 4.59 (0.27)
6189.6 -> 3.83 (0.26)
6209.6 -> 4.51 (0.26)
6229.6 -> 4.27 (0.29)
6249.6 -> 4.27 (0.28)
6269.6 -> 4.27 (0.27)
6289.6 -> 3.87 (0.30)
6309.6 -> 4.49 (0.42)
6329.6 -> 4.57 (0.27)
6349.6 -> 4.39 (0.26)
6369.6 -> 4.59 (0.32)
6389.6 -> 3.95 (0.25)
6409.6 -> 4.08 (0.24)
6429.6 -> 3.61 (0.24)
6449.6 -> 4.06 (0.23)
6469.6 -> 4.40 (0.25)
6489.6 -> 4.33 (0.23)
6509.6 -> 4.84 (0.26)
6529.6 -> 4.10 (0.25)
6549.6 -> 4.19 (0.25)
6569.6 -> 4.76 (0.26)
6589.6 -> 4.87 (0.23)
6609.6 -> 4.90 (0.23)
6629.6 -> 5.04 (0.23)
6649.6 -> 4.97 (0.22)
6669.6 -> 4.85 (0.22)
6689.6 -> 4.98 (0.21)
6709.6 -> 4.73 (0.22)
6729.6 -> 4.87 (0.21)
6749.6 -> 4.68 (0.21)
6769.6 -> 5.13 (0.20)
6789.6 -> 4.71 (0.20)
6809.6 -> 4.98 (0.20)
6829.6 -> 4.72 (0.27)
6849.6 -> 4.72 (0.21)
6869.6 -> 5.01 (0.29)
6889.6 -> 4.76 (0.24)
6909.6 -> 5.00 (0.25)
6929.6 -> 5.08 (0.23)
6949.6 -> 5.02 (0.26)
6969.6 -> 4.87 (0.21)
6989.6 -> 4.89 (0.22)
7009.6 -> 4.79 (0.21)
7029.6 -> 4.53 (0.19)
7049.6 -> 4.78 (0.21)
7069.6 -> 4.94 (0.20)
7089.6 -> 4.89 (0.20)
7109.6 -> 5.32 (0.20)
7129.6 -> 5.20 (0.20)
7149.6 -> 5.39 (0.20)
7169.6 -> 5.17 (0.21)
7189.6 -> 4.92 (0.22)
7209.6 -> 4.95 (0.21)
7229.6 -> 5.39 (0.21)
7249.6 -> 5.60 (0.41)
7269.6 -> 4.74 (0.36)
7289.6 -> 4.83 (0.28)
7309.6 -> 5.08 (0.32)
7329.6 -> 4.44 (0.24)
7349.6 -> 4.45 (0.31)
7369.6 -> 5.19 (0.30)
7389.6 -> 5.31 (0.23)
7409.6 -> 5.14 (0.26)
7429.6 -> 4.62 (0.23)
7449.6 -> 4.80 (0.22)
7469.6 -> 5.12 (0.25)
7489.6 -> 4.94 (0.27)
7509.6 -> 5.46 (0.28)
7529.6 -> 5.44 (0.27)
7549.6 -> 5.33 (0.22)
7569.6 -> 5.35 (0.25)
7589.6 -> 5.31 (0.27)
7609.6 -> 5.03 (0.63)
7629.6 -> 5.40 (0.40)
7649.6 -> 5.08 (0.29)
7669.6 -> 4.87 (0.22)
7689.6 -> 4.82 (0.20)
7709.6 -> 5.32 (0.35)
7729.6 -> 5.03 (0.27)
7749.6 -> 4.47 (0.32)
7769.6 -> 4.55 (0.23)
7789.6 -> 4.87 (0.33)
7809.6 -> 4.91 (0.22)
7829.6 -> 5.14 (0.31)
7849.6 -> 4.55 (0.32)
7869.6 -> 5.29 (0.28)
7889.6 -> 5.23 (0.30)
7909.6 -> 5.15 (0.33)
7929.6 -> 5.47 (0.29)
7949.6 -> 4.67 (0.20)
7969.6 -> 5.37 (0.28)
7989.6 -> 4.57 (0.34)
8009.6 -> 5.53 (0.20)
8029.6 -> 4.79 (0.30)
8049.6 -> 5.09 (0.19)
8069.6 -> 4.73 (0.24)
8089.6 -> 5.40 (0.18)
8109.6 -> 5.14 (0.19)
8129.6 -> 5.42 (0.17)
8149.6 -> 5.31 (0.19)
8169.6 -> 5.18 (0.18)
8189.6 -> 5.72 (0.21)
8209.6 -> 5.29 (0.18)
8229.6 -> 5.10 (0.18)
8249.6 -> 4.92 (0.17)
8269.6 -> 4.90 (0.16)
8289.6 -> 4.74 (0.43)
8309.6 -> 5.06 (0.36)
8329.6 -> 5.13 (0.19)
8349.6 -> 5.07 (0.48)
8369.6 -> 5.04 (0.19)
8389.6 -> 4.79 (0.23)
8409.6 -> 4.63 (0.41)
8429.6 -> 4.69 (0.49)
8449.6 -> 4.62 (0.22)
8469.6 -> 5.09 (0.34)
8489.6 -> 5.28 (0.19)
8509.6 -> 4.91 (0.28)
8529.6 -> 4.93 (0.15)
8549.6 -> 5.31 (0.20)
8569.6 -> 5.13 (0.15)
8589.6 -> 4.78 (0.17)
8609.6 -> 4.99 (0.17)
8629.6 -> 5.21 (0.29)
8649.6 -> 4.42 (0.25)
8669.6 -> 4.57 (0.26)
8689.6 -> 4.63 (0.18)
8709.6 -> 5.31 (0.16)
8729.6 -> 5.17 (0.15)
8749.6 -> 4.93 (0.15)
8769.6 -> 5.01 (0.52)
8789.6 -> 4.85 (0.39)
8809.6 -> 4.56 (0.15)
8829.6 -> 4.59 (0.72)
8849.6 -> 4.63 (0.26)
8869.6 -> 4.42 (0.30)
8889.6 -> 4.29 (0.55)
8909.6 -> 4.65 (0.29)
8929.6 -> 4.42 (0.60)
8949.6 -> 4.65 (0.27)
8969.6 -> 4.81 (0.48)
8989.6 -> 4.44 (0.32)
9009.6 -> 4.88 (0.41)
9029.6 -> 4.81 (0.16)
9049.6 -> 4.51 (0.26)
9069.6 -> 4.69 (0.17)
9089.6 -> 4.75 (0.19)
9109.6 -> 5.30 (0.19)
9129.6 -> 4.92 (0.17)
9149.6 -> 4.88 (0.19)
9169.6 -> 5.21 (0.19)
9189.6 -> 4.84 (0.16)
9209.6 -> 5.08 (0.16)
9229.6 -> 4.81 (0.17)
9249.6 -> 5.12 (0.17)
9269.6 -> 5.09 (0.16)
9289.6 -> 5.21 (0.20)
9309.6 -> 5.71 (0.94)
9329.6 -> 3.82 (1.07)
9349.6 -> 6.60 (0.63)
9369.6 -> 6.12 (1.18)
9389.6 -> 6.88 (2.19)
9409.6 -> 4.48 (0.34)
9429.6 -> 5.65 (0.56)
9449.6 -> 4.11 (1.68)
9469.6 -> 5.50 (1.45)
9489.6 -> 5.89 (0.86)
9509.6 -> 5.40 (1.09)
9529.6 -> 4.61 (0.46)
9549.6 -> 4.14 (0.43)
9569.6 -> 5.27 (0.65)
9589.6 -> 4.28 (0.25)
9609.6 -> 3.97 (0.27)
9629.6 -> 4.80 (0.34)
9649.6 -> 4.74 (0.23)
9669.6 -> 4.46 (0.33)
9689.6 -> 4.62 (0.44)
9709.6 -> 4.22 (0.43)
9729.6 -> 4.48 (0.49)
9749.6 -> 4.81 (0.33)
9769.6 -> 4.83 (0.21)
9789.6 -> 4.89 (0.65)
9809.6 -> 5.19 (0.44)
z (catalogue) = 0.243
